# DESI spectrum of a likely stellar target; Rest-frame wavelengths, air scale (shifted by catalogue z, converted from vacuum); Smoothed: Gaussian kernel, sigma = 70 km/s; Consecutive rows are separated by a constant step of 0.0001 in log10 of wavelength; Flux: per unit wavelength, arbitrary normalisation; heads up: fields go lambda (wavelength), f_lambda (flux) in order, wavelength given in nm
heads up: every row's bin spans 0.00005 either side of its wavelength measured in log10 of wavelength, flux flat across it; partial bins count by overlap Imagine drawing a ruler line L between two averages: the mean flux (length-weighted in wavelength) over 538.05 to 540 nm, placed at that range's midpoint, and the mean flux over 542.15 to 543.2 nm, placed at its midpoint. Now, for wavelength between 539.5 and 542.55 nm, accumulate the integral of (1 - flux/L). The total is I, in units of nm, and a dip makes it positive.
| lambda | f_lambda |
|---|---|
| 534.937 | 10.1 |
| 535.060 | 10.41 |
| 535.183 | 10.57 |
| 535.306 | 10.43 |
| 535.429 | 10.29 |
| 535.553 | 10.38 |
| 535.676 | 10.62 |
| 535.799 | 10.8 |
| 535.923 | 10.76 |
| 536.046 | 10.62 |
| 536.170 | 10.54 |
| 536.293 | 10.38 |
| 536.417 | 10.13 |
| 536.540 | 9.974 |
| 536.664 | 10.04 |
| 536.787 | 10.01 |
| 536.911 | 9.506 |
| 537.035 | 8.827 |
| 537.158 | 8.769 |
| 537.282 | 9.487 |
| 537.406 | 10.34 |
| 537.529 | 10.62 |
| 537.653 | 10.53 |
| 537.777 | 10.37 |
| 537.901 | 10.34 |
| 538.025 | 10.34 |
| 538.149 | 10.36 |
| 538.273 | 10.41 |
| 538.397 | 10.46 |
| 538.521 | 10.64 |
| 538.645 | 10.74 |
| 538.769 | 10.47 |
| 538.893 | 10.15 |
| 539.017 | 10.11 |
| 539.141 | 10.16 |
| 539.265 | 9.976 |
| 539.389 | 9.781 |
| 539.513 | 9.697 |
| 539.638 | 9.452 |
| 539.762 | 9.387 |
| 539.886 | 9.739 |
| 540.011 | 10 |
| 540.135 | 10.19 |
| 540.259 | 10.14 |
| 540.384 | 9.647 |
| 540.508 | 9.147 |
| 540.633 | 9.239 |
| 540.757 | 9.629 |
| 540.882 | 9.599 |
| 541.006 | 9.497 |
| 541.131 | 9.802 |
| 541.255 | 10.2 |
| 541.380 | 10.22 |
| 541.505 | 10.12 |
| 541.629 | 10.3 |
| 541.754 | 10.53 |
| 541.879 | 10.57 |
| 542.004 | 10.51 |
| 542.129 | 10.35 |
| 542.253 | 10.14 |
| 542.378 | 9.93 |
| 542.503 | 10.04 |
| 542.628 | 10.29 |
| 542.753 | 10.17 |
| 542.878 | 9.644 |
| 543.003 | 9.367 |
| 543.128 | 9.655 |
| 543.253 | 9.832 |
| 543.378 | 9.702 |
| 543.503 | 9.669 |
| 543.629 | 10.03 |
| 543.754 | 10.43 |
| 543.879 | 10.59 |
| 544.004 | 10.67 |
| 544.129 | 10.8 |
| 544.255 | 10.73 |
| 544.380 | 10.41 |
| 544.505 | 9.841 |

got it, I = 0.02 nm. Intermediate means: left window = 10.1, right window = 9.93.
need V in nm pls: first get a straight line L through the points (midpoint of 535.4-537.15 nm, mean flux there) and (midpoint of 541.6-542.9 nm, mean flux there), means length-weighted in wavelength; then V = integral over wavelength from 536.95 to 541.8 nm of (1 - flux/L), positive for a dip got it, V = 0.10 nm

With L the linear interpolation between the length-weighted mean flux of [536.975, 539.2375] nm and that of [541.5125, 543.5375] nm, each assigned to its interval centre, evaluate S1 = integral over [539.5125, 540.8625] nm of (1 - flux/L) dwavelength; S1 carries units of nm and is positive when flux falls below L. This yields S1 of 0.061 nm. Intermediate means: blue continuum 10.2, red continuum 10.1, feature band 9.65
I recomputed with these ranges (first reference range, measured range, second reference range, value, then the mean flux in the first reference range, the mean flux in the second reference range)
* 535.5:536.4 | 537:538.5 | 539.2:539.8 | 0.00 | 10.6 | 9.67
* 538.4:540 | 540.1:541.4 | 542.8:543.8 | 0.03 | 10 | 9.78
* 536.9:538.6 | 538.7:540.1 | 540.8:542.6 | 0.03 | 10.1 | 10.1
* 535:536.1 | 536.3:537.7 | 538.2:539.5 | 0.08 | 10.5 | 10.3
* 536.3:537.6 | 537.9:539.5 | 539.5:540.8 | -0.09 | 9.8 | 9.66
